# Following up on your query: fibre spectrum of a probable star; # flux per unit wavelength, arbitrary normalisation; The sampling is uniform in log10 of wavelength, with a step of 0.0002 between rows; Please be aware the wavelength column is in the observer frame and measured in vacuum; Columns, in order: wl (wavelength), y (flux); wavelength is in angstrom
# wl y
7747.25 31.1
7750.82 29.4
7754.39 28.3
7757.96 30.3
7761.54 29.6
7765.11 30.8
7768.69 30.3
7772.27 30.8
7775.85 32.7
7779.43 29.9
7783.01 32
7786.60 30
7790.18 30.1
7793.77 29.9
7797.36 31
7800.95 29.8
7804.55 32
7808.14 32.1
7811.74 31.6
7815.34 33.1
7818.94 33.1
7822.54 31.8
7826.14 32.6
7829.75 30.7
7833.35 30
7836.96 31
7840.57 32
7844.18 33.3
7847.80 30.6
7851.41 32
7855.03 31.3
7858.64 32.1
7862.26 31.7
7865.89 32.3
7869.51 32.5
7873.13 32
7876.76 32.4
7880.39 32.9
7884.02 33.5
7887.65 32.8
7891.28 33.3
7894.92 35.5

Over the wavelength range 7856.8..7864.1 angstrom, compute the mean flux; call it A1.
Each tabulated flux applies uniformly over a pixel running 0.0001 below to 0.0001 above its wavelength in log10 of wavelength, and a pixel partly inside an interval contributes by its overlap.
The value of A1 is 31.9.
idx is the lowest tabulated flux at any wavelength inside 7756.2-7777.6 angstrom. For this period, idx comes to 29.6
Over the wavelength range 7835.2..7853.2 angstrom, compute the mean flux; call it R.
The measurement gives 31.8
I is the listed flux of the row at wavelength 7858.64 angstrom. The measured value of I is 32.1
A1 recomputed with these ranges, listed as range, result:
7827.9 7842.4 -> 30.9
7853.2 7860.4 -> 31.7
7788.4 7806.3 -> 30.5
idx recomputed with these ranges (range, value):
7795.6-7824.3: 29.8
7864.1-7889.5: 32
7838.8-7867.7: 30.6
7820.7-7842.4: 30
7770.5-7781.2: 29.9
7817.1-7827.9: 31.8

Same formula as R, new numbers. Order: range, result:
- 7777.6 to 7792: 30.5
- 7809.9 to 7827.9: 32.4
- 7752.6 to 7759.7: 29.3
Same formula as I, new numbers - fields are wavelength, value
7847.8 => 30.6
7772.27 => 30.8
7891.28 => 33.3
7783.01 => 32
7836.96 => 31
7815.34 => 33.1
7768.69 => 30.3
